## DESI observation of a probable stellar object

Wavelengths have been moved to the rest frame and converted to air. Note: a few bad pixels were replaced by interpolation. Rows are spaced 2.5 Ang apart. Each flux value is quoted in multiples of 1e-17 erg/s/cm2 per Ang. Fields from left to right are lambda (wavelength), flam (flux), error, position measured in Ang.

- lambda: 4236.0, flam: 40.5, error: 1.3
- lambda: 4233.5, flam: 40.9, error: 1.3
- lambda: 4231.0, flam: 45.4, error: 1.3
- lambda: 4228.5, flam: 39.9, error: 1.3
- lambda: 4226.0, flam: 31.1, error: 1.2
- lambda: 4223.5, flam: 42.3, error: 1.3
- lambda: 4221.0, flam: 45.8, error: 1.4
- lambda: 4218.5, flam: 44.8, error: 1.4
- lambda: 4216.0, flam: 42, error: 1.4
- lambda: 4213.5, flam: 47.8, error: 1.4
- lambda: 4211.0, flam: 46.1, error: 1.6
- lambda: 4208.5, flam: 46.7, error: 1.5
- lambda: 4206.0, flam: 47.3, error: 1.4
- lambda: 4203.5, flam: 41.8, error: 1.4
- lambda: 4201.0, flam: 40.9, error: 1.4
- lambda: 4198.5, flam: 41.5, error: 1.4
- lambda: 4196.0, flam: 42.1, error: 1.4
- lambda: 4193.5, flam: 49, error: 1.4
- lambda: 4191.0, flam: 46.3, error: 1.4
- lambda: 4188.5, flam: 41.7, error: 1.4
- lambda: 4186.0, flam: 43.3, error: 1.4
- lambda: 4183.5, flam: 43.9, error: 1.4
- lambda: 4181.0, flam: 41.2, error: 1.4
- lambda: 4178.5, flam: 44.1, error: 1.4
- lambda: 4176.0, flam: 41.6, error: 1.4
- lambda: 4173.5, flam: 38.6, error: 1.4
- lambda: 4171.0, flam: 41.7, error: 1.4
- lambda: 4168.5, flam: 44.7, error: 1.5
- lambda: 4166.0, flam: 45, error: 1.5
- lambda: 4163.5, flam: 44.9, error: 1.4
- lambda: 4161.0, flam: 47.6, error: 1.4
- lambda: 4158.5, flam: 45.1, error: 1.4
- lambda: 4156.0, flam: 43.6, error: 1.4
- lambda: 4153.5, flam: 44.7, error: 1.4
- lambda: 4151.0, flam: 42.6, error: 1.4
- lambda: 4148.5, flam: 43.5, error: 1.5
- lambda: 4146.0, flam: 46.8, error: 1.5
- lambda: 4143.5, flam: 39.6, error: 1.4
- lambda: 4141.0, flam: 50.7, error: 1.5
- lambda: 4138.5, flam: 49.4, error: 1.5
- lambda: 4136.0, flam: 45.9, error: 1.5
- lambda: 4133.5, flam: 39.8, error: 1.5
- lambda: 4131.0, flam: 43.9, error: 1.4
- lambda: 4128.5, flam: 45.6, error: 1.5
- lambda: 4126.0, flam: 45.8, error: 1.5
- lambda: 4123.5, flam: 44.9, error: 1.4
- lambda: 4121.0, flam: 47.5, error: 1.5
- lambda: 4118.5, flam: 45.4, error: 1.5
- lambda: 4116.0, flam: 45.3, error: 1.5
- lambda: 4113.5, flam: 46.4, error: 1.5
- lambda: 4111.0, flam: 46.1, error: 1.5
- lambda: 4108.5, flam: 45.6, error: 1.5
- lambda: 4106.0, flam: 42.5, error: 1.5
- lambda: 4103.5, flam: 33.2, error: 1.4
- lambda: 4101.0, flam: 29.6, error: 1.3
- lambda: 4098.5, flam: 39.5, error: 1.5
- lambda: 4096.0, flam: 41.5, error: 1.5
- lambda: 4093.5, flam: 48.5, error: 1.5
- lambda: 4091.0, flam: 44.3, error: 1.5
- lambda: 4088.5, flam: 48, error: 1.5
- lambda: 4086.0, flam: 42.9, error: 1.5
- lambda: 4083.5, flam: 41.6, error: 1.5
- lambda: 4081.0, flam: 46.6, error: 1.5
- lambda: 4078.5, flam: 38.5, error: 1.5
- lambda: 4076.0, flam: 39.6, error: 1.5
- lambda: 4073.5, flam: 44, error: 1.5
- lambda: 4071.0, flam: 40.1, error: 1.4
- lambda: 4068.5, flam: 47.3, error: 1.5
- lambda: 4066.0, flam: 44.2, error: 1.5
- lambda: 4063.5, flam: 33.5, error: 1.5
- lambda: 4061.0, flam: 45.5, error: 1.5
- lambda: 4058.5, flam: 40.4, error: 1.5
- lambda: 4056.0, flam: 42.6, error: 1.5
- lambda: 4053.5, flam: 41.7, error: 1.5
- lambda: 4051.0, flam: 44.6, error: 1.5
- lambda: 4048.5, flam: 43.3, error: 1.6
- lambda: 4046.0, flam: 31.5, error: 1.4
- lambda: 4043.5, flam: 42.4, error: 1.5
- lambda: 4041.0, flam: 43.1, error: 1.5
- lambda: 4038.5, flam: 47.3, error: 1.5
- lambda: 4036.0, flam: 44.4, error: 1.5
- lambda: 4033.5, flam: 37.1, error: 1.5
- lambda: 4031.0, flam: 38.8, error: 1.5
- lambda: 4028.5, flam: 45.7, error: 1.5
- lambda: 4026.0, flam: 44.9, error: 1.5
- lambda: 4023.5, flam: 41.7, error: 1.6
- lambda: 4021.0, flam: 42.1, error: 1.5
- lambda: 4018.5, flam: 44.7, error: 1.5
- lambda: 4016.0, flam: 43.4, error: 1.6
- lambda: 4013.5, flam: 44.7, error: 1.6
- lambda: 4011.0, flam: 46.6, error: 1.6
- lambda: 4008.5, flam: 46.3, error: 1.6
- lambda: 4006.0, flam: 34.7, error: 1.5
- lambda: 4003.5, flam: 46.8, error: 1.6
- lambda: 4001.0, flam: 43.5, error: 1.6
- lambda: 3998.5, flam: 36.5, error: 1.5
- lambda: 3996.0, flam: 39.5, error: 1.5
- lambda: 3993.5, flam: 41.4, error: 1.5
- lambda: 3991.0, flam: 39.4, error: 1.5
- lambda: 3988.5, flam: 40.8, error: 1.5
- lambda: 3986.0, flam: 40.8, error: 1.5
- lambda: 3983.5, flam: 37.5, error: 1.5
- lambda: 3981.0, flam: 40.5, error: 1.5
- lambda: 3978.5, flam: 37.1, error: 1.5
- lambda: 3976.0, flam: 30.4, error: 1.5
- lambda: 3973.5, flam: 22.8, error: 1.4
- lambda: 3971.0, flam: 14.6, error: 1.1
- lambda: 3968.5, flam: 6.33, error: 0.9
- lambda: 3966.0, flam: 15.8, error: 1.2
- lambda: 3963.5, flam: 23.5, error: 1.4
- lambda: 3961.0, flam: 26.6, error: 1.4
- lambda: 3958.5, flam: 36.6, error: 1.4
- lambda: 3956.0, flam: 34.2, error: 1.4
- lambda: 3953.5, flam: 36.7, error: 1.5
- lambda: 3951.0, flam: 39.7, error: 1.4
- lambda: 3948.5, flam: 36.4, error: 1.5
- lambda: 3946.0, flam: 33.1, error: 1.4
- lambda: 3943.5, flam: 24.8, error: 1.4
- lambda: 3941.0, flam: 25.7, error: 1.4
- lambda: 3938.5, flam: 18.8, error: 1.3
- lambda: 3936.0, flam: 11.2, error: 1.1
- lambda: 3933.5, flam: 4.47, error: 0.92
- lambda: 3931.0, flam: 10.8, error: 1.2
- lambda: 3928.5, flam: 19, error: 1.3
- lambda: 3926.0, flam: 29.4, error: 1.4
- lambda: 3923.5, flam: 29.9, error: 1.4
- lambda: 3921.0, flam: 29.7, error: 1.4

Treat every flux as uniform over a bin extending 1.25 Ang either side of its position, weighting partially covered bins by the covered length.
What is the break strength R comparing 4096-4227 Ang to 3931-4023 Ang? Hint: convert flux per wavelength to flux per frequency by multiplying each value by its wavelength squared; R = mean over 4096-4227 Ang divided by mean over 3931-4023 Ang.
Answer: 1.45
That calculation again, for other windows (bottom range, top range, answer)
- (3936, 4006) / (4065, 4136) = 1.44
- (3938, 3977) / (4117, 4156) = 1.84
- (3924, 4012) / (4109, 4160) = 1.60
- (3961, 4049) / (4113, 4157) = 1.28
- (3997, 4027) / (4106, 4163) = 1.12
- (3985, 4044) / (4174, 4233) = 1.12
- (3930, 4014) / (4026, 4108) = 1.39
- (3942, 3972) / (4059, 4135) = 1.68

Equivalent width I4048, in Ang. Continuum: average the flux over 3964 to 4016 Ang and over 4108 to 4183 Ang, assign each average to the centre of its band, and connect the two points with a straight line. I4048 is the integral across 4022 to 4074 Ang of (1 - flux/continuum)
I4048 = -4.5 Ang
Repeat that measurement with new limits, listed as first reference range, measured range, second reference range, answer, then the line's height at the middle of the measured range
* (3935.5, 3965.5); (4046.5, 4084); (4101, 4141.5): -2.6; 39.3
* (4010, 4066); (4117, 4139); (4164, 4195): -1.1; 43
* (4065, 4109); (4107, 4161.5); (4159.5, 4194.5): -2.9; 43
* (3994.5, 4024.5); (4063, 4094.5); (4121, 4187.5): 0.1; 43.3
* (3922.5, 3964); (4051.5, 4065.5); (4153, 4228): -2.9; 34.1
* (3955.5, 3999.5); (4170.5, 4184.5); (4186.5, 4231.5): 0.0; 41.8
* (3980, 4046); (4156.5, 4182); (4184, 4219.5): 0.3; 43.9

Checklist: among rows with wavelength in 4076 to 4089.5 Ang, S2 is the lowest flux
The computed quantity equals 38.5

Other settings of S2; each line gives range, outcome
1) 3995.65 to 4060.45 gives 31.5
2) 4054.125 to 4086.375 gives 33.5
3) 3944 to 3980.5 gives 6.33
